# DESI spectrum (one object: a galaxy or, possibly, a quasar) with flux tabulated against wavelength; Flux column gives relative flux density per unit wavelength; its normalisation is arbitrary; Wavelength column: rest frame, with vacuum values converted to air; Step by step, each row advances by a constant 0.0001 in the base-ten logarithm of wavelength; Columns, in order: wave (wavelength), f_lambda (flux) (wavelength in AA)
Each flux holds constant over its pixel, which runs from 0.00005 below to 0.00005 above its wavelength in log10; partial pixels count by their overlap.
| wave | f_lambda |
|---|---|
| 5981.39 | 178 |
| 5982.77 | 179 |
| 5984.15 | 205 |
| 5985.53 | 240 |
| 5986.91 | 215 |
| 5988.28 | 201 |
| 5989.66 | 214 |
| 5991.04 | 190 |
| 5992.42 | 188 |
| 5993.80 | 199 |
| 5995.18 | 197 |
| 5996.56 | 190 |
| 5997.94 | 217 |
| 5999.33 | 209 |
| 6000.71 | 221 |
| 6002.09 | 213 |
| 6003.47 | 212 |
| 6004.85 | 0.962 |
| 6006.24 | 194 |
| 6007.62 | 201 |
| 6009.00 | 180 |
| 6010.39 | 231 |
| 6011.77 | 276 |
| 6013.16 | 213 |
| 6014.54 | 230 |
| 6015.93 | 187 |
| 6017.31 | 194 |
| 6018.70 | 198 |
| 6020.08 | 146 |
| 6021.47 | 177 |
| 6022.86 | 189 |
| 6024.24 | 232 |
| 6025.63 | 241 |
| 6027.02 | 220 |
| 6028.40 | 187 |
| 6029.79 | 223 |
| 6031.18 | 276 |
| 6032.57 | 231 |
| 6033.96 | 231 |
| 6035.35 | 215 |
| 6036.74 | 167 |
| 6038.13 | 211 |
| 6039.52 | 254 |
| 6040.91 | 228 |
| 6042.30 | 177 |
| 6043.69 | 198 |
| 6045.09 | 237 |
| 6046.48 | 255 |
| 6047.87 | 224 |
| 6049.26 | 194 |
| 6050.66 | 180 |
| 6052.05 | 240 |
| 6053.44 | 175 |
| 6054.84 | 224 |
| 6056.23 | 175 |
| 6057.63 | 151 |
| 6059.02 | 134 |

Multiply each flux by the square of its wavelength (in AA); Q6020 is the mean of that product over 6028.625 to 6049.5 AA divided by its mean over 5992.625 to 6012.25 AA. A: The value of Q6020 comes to 1.15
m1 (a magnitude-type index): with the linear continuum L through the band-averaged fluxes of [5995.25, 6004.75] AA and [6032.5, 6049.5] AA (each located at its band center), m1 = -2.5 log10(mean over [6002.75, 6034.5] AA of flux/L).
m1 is 0.02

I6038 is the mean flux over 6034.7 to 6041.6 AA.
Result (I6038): 215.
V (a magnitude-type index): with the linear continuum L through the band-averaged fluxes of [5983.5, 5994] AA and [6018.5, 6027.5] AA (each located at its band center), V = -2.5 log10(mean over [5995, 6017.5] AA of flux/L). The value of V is 0.03 mag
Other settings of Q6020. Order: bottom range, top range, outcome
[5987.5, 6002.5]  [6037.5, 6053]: 1.09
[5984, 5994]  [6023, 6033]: 1.12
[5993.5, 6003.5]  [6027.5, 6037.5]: 1.07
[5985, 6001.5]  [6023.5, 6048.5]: 1.09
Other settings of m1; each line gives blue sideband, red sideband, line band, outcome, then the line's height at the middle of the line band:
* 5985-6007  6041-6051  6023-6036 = -0.11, 205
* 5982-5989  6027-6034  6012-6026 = 0.11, 223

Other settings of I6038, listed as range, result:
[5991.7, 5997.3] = 194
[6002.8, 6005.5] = 107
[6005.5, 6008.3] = 194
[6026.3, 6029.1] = 204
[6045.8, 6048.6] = 239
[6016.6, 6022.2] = 179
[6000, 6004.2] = 214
